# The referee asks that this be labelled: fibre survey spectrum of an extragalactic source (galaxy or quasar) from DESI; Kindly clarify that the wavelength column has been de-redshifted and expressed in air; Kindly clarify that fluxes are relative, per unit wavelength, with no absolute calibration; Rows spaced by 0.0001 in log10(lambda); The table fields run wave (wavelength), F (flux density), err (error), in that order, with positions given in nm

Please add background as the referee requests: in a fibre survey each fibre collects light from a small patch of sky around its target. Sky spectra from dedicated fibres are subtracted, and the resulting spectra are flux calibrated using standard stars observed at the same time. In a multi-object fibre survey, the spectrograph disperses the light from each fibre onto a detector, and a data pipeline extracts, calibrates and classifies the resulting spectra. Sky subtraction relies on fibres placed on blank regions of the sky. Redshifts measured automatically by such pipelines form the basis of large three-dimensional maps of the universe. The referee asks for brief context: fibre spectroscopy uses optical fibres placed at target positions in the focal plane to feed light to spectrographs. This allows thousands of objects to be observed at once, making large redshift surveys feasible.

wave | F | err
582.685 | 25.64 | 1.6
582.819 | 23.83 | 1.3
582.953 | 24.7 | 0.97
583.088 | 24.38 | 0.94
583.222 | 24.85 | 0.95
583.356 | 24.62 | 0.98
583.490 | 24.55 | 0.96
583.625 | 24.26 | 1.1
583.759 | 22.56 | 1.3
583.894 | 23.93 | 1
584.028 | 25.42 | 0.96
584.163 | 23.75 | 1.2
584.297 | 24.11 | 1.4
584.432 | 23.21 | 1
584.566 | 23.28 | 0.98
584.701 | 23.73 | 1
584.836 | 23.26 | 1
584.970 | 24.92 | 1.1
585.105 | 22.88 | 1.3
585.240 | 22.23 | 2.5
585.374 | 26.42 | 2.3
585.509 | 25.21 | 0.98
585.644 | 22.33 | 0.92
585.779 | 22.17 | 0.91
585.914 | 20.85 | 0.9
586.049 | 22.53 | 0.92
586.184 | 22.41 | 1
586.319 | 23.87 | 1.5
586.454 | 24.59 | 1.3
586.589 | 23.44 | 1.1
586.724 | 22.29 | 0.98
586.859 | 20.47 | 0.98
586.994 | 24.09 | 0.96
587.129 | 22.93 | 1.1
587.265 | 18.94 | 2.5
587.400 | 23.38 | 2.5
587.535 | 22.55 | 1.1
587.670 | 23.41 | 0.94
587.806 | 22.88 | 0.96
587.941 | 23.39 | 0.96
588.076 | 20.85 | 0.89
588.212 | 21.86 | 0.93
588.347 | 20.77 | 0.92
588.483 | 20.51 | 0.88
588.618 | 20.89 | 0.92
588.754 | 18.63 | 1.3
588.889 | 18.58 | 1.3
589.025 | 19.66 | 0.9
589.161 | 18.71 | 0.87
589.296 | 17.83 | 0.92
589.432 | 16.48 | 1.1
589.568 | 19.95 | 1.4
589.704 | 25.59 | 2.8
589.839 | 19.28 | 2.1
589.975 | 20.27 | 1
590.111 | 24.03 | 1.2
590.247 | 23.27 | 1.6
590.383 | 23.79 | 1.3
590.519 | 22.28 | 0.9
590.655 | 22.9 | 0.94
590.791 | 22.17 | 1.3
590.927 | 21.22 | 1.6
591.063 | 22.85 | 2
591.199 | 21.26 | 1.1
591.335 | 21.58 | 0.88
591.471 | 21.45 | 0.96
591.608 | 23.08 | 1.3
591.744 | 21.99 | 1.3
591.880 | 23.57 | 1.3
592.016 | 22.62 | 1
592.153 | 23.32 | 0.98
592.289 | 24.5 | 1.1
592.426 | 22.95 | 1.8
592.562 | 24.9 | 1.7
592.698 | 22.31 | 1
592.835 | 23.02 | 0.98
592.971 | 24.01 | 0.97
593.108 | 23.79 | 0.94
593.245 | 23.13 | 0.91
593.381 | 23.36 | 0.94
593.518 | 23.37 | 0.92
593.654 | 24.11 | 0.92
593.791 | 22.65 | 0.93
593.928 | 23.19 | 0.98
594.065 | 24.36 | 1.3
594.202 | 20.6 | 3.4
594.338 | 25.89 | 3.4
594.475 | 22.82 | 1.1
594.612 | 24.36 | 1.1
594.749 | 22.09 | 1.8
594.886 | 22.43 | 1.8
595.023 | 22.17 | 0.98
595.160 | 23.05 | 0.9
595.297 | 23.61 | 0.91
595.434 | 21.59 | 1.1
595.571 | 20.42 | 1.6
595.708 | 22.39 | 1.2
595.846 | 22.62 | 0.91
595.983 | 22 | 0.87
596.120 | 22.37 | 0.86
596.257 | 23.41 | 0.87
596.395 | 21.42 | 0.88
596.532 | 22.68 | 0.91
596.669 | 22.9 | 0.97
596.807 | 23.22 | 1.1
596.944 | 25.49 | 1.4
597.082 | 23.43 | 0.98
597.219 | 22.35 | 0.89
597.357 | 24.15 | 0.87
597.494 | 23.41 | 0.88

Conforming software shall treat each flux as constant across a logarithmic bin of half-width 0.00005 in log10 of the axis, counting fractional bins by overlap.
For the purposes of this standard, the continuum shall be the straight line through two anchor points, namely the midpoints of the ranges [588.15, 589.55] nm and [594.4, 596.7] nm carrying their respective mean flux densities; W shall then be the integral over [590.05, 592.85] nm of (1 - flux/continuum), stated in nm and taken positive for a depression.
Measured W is -0.30 nm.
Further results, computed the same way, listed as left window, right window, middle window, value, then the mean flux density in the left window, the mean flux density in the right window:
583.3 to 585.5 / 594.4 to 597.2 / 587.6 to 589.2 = 0.180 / 24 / 22.7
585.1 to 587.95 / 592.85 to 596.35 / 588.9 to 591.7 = 0.192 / 22.9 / 22.9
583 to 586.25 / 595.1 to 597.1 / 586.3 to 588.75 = 0.132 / 23.7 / 22.7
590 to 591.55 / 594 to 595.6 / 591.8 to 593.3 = -0.058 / 22.4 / 22.8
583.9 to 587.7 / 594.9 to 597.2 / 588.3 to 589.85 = 0.220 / 23.2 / 22.7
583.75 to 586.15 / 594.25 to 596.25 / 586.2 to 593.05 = 0.338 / 23.5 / 22.7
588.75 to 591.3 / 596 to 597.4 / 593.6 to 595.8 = -0.037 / 21.1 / 23.1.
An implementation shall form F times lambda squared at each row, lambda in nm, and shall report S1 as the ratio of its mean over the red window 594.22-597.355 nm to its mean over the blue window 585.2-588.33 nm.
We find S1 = 1.04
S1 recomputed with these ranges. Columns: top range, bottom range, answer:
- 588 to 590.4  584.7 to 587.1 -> 0.90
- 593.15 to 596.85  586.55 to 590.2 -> 1.10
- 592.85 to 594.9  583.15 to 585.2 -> 1.01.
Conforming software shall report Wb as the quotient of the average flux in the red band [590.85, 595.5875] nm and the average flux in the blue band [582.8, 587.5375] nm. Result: 0.98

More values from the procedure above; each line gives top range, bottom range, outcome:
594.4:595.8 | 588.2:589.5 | 1.17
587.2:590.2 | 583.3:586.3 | 0.88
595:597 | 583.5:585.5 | 0.95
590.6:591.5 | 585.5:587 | 0.97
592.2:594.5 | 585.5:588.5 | 1.05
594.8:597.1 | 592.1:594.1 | 0.96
